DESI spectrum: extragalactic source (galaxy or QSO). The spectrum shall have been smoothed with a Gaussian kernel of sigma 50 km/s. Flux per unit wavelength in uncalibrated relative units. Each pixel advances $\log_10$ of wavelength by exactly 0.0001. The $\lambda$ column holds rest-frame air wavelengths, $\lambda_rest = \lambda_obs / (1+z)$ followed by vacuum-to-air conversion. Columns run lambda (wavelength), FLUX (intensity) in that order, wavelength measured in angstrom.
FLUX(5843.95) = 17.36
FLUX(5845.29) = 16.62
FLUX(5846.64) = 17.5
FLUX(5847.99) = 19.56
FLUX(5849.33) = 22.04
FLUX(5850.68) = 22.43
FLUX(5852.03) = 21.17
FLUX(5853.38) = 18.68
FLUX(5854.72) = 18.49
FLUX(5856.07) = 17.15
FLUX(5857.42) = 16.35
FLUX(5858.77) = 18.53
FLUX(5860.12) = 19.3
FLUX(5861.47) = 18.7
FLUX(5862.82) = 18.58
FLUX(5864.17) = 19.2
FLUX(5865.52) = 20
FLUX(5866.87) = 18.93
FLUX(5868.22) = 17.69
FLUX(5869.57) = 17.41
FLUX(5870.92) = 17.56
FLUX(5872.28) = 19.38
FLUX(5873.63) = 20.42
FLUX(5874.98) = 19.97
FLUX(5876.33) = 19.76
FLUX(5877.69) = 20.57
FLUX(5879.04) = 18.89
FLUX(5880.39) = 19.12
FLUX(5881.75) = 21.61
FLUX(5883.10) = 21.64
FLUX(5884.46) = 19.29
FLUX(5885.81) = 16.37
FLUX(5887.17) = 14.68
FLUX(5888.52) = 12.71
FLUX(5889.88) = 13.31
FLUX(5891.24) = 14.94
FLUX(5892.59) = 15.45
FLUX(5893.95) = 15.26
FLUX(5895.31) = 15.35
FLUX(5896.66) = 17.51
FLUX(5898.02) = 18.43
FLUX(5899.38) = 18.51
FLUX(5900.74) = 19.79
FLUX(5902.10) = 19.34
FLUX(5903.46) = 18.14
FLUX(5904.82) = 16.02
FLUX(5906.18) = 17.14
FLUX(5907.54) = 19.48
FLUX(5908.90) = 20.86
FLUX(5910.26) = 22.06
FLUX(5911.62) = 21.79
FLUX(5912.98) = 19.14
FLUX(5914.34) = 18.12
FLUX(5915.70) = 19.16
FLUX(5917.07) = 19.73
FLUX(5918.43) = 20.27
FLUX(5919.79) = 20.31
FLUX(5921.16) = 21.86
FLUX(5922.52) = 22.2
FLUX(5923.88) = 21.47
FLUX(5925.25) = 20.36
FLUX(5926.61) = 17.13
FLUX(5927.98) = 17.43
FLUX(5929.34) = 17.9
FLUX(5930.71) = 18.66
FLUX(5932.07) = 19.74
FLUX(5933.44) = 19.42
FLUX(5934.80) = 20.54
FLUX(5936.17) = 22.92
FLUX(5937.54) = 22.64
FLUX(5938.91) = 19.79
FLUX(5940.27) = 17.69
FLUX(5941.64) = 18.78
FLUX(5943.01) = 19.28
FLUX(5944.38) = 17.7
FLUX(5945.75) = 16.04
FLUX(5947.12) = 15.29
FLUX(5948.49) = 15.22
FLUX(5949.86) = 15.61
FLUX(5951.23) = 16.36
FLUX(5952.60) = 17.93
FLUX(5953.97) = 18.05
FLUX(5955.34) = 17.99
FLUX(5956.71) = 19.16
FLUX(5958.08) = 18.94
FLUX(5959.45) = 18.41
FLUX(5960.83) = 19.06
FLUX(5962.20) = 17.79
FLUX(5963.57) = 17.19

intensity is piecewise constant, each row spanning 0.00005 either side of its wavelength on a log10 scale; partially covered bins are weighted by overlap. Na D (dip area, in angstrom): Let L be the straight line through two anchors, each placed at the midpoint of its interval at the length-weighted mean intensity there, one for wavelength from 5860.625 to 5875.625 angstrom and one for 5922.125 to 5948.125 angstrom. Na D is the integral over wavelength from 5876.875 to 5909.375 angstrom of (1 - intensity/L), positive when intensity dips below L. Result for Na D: 2.2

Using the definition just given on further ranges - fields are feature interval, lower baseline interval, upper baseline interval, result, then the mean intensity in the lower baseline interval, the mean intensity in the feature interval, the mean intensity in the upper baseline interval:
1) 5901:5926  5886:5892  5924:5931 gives -4.3 angstrom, 14.1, 19.9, 18.5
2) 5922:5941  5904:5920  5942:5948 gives -1.9 angstrom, 19.5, 19.8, 17.1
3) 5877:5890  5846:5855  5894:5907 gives 0.4 angstrom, 20.1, 18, 17.7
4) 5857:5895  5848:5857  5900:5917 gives 3.1 angstrom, 19.9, 18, 19.3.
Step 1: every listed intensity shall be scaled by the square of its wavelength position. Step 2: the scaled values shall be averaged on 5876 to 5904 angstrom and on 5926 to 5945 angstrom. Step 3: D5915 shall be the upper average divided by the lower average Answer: 1.11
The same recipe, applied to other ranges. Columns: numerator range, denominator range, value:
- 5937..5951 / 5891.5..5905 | 1.04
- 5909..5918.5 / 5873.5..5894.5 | 1.15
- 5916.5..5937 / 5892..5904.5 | 1.16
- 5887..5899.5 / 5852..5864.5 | 0.85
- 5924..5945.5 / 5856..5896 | 1.10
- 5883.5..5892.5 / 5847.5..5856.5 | 0.78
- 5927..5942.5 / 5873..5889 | 1.06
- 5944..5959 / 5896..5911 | 0.92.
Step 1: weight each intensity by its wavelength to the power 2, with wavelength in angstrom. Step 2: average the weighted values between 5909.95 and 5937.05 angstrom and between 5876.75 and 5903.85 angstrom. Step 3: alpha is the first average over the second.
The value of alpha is 1.2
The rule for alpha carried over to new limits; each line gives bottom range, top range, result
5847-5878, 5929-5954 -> 0.99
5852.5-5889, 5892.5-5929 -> 1.04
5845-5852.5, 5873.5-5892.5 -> 0.91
